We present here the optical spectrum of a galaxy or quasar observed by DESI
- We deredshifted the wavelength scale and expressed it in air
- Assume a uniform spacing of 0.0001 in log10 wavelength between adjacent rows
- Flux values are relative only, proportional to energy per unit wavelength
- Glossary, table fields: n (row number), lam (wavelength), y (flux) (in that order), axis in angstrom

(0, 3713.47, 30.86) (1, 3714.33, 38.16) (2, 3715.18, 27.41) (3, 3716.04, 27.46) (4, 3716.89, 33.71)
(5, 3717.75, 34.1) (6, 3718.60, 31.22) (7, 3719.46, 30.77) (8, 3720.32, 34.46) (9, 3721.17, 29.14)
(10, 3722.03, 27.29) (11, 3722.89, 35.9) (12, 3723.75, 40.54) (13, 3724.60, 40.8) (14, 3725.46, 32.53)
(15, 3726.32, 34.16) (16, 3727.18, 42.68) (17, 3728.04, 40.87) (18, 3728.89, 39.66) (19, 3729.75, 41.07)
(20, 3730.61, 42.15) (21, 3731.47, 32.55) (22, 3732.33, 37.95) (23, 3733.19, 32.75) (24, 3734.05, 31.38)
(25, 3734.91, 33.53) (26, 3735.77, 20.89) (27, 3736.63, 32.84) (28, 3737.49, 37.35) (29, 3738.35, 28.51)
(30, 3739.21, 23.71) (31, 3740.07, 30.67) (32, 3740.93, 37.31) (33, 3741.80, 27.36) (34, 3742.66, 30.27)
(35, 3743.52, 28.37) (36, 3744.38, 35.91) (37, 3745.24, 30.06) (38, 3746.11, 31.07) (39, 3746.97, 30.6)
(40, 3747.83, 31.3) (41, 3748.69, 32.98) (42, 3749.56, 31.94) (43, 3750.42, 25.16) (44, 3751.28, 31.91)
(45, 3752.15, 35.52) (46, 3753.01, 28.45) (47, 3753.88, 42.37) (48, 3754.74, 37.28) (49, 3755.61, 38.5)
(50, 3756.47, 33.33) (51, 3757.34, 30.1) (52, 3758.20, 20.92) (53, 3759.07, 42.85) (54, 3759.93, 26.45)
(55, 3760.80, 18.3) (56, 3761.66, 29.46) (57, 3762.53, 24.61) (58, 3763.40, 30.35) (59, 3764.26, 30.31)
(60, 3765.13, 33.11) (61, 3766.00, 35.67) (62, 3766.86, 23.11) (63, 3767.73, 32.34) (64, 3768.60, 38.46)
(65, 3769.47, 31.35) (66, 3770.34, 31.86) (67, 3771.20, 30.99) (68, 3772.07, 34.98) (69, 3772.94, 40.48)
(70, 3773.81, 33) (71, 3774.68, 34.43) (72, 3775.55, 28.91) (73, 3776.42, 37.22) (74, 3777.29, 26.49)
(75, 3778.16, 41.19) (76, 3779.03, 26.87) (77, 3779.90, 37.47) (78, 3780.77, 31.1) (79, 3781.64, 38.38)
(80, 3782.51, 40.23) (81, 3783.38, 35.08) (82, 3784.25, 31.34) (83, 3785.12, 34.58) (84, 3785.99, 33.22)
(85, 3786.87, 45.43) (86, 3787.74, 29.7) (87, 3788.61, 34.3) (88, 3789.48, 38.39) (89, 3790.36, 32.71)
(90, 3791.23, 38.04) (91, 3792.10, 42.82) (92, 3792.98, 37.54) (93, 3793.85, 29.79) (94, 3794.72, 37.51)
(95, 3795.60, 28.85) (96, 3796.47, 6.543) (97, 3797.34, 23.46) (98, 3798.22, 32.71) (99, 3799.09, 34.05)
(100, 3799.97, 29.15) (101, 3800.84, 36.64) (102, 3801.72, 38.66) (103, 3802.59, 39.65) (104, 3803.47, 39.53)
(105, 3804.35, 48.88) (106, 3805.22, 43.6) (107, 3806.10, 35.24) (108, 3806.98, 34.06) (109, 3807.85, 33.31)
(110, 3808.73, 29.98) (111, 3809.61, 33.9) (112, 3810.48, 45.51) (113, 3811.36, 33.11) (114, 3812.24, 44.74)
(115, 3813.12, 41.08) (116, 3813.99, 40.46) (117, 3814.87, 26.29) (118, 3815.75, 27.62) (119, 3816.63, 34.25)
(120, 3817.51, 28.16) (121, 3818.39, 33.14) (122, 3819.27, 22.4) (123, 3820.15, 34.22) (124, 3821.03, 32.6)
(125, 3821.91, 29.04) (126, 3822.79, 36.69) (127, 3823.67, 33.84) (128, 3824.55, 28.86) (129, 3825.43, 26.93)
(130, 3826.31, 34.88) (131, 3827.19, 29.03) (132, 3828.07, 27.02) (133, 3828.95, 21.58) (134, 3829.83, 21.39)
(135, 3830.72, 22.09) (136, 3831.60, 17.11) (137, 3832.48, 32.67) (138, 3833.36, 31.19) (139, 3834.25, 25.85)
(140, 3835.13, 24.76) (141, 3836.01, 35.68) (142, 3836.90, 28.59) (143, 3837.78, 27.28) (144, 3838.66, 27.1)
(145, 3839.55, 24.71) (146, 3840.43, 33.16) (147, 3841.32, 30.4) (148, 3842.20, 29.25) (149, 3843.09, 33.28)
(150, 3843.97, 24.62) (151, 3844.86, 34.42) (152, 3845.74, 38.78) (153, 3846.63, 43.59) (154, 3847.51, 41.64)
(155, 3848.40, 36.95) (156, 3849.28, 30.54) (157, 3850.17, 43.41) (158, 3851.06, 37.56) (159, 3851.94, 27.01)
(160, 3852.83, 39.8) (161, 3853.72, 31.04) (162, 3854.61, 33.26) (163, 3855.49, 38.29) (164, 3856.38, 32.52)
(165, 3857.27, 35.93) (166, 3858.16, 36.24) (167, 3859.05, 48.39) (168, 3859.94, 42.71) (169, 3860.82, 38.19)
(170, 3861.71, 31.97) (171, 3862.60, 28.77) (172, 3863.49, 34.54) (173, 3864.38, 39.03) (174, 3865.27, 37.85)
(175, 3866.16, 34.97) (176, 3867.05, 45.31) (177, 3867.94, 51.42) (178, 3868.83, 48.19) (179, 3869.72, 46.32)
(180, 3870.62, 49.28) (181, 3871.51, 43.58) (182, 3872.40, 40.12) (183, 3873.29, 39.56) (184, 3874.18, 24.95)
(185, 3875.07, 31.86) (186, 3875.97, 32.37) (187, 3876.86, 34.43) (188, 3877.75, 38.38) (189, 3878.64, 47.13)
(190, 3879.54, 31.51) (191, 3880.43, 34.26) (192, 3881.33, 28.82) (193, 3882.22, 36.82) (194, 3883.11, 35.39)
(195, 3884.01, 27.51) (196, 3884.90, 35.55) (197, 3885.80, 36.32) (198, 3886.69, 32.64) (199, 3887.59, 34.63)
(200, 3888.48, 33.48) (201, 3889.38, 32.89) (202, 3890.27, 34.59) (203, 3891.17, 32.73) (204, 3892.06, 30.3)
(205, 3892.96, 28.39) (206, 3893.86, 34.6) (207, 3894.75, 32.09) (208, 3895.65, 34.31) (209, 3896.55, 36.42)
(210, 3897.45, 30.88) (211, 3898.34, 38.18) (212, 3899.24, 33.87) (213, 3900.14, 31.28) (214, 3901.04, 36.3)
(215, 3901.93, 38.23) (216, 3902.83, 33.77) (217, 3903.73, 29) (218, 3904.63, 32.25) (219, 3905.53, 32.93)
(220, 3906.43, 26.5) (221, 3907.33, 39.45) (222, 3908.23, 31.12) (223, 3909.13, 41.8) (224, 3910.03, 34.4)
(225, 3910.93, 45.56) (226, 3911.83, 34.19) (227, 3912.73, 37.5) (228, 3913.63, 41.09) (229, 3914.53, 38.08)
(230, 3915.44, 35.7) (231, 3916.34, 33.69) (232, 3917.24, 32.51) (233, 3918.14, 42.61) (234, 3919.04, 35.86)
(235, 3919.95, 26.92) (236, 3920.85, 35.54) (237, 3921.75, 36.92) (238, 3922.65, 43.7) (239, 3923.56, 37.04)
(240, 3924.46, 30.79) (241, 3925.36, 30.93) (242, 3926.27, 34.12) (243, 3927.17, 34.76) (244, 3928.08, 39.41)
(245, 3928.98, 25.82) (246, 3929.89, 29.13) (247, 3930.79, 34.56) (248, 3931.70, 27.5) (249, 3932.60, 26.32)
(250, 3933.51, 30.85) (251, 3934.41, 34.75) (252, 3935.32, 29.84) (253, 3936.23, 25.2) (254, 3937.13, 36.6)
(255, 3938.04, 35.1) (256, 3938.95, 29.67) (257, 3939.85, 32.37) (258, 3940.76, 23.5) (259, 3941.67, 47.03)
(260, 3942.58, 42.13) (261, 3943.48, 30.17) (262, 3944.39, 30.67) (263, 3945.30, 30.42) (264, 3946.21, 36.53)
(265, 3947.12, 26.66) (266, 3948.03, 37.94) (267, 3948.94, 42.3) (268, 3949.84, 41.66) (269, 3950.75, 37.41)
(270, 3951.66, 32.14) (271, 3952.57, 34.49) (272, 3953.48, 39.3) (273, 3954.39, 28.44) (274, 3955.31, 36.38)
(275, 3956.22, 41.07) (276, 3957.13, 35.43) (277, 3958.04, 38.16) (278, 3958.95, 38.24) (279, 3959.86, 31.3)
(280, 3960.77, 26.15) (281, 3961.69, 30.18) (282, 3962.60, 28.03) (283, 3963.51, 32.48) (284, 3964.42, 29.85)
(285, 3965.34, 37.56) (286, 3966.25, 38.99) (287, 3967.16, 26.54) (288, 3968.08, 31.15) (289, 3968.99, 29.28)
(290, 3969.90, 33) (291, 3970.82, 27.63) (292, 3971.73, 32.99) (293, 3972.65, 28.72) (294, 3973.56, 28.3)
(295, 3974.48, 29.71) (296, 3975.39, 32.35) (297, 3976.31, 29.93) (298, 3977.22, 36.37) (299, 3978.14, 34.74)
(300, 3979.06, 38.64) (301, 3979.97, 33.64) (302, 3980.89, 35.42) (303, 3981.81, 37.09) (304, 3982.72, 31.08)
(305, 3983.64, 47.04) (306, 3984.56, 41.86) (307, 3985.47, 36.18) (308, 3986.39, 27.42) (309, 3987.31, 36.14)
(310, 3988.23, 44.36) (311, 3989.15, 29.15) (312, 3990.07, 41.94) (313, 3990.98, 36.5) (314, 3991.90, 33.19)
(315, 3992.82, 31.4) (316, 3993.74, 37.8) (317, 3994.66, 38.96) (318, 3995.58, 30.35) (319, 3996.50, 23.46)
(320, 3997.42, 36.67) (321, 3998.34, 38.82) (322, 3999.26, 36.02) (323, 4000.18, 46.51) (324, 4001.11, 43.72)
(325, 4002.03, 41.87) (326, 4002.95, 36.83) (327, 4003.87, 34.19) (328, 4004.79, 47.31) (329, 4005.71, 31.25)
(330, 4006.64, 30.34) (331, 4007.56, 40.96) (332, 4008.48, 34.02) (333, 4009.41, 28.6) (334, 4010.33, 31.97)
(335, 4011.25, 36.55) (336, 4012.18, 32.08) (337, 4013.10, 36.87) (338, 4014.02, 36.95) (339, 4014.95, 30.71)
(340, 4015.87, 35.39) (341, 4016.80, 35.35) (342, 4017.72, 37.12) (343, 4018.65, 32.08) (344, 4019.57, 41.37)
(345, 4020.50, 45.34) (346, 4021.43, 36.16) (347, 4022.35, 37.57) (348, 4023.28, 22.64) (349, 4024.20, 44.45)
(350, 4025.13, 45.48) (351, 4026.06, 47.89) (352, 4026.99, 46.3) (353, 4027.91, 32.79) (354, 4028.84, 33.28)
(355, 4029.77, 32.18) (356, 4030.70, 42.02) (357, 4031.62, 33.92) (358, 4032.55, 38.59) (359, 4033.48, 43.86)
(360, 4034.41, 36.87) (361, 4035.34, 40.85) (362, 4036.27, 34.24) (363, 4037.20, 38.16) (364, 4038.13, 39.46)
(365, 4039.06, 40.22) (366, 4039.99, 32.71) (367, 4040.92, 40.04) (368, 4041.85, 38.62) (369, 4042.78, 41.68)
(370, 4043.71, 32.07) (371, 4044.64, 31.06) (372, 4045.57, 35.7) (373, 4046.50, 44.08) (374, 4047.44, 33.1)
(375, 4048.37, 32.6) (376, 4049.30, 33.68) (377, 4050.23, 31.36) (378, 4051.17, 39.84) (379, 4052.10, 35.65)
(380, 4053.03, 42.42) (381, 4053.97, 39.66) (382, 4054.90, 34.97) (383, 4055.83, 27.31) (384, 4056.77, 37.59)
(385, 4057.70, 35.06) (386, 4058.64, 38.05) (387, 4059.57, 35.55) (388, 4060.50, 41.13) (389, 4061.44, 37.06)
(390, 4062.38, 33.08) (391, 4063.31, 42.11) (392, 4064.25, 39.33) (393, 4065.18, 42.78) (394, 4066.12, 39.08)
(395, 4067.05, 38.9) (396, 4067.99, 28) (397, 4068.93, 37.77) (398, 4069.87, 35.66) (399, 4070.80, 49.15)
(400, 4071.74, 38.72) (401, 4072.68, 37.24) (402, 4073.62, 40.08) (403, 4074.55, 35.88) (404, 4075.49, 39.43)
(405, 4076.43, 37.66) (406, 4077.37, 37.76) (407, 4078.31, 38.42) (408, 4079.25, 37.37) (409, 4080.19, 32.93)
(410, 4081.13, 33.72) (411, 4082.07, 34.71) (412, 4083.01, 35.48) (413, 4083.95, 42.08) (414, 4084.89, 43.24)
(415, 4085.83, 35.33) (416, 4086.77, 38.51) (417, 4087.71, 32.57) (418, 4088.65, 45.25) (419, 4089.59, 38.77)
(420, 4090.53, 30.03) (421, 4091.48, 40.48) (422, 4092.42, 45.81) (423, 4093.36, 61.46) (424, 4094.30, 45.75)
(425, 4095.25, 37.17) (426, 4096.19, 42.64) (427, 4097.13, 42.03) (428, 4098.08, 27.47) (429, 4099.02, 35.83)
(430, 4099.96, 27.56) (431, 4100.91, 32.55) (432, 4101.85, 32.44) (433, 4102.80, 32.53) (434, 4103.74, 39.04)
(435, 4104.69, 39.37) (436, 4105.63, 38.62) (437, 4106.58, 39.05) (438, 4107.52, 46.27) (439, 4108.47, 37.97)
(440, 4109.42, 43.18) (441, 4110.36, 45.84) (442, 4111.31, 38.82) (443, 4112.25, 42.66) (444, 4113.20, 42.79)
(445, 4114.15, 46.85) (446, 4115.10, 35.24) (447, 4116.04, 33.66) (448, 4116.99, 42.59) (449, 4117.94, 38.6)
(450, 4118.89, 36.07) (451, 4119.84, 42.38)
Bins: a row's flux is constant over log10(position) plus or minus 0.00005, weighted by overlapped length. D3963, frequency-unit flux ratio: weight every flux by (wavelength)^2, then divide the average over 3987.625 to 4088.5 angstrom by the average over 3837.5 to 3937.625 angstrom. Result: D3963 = 1.14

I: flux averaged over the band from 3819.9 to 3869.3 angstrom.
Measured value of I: 33.3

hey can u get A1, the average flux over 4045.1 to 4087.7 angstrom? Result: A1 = 37.3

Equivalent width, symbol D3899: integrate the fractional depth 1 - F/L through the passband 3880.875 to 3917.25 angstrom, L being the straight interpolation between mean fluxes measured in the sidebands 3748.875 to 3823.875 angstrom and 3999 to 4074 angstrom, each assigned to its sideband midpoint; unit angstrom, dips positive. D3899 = 0.92 angstrom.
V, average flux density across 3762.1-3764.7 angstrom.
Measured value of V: 28.4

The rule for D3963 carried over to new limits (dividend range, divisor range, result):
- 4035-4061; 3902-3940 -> 1.15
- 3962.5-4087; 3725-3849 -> 1.26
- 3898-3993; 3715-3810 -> 1.13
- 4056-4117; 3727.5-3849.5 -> 1.38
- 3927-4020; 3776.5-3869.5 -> 1.09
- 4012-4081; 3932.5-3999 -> 1.15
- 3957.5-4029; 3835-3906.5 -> 1.07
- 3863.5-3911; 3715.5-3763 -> 1.19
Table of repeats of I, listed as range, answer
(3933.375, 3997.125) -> 33.9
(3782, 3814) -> 35.5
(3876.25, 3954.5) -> 34.3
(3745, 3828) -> 33.2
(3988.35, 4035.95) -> 36.8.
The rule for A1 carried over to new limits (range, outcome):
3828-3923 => 34.6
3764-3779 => 33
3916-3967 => 33.8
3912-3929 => 35.6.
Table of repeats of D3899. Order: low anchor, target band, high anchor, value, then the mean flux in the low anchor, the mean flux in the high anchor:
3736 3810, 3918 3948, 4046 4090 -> 1.9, 32.9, 37.4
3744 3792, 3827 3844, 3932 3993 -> 3.0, 33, 33.8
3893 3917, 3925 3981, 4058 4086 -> 4.3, 35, 37.9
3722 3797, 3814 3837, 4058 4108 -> 3.5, 33.1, 38.3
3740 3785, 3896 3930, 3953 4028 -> -0.7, 32.3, 35.3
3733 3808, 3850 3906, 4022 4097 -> -1.8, 32.8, 38.1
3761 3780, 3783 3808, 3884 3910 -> -1.7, 32.1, 33.6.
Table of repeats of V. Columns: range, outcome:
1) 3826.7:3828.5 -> 28.3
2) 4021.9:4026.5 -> 39.5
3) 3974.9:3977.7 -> 32.9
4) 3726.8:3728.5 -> 41.9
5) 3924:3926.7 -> 32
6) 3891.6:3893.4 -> 29.4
